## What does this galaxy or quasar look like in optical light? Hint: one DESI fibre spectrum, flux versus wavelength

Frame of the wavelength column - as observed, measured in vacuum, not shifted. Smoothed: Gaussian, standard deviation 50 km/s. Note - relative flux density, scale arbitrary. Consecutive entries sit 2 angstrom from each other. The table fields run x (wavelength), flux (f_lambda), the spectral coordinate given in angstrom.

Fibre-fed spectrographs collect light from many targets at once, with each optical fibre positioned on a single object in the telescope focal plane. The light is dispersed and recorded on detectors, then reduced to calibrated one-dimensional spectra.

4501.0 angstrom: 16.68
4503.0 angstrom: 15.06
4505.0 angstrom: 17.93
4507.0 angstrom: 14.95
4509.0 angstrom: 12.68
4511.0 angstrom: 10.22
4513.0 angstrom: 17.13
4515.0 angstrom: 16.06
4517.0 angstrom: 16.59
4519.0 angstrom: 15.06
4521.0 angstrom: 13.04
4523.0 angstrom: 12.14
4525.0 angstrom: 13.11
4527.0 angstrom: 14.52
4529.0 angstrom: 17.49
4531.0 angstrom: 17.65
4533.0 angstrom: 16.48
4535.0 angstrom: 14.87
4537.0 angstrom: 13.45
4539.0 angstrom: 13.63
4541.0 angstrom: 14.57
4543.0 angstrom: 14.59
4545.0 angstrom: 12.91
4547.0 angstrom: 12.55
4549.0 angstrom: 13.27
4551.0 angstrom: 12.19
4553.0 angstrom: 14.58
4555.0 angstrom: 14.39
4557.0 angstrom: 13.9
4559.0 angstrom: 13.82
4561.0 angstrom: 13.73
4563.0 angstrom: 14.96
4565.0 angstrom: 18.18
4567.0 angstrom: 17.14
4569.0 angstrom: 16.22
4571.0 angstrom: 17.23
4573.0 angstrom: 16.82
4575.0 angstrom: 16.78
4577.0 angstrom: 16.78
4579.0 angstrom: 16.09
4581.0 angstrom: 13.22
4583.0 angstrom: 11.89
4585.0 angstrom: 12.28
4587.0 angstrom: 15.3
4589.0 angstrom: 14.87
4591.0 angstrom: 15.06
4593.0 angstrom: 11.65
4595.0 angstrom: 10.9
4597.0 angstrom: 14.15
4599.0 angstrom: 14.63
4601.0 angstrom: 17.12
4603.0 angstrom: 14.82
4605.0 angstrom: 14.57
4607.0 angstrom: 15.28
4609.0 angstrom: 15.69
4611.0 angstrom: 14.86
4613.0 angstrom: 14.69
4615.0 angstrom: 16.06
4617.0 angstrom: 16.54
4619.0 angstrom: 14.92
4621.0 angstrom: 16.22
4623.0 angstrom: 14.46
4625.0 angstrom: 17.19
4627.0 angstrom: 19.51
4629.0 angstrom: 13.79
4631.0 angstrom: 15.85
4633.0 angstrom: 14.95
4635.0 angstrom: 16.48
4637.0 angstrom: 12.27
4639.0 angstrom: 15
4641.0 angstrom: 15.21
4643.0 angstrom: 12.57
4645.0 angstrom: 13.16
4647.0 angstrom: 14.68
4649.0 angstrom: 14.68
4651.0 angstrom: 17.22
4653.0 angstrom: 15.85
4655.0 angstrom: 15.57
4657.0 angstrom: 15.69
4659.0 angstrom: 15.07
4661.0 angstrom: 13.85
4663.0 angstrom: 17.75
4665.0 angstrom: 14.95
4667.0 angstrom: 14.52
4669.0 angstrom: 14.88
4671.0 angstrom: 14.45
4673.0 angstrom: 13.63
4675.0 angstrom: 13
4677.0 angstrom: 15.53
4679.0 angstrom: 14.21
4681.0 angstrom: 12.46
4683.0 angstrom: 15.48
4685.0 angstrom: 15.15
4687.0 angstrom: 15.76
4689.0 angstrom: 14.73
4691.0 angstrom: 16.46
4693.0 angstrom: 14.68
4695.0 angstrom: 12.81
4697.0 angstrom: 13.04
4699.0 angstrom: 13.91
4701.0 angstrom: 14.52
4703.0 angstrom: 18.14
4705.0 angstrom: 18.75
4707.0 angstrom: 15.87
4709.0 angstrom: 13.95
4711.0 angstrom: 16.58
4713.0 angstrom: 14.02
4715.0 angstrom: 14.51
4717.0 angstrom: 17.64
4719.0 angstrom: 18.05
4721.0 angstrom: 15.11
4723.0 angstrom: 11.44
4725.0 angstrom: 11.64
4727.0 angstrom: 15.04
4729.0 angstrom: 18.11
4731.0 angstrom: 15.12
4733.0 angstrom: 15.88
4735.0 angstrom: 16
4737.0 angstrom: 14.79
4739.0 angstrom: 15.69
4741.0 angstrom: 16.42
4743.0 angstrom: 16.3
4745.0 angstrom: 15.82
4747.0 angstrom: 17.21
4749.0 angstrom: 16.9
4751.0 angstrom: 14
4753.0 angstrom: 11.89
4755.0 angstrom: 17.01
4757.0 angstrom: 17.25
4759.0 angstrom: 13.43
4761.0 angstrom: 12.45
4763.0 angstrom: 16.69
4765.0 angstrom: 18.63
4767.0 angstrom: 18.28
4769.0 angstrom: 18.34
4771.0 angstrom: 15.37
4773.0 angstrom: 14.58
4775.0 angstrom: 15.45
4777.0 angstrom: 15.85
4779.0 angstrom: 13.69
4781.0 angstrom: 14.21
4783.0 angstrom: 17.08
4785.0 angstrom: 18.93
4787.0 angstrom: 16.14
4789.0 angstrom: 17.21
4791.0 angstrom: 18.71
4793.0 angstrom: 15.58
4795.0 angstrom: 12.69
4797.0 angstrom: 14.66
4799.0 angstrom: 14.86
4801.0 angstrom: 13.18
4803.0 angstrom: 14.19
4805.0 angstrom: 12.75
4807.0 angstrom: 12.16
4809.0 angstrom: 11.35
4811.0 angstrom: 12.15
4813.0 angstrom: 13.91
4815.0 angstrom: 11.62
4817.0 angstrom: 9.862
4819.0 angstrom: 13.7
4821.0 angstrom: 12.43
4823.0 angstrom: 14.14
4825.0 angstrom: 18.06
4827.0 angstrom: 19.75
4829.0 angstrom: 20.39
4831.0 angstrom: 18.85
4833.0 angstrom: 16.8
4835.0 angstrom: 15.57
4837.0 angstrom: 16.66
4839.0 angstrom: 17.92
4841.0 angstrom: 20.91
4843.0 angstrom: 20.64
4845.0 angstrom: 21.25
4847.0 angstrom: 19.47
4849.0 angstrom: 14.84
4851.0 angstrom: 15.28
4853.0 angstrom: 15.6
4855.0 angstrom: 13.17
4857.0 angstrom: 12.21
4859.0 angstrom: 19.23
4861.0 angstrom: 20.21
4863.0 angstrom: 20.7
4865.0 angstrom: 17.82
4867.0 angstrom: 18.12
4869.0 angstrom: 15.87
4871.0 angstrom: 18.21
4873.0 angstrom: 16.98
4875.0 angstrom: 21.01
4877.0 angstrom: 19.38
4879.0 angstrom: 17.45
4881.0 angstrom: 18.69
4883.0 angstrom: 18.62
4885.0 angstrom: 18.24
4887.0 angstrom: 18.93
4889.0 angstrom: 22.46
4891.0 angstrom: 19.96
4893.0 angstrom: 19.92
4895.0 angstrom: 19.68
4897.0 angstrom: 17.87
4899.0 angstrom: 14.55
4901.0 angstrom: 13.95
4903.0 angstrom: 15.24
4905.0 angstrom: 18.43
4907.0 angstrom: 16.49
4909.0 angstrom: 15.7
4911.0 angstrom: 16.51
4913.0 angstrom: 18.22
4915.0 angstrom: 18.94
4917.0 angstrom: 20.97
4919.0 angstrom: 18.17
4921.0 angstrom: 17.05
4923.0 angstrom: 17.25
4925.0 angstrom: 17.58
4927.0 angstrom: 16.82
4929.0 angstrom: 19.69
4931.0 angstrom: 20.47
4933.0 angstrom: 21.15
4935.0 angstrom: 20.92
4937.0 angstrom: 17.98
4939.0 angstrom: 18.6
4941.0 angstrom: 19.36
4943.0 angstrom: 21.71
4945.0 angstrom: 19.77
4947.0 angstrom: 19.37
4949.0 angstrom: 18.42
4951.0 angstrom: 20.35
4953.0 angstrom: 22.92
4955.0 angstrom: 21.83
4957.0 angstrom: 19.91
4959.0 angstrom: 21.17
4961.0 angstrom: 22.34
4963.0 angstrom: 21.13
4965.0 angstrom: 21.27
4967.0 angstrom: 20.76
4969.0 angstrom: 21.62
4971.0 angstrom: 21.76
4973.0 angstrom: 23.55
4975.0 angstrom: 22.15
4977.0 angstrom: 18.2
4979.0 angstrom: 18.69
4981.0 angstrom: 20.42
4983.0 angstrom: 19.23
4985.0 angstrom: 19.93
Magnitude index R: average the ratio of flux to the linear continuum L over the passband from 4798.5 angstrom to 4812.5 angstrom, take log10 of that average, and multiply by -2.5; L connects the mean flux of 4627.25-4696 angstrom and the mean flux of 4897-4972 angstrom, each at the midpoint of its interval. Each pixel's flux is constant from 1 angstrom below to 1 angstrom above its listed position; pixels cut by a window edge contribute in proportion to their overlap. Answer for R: 0.30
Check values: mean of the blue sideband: 14.8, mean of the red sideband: 19.1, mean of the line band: 12.9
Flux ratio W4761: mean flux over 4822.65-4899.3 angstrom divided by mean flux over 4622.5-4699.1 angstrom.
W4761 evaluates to 1.2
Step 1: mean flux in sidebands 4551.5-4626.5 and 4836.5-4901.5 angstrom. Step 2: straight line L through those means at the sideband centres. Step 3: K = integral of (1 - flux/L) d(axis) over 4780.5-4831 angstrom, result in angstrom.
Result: 7.4 angstrom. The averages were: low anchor 15.1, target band 14.9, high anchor 18.1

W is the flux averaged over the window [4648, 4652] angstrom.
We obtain 15.9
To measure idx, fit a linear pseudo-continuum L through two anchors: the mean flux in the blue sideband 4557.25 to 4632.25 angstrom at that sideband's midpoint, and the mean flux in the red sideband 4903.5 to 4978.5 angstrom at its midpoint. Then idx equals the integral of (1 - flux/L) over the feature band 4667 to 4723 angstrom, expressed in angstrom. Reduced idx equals 5.1 angstrom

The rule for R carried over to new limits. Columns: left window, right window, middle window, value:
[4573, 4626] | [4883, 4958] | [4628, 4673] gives 0.04 mag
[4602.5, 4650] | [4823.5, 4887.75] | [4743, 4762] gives 0.10 mag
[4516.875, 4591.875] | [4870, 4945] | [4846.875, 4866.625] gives 0.07 mag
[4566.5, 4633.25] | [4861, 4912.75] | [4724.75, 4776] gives 0.06 mag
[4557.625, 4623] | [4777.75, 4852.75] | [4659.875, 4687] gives 0.05 mag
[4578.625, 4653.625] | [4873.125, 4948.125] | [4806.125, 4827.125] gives 0.29 mag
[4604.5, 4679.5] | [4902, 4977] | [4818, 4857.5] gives 0.07 mag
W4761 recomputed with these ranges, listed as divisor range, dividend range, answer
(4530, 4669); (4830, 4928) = 1.19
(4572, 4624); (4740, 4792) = 1.08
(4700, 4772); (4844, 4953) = 1.16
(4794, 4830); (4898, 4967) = 1.36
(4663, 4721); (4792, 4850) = 1.03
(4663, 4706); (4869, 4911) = 1.21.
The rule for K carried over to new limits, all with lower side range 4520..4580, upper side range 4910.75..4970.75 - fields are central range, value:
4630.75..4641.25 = 0.7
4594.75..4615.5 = 0.9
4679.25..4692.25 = 1.3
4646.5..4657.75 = 0.4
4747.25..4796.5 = 5.1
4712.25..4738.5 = 2.9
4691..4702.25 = 1.8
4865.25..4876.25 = 0.5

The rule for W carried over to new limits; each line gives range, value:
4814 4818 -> 10.7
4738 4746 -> 16.1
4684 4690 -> 15.2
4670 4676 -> 13.7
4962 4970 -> 21.2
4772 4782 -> 14.8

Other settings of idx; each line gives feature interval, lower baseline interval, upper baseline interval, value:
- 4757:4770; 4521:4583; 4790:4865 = -0.6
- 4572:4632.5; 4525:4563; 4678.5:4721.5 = -1.5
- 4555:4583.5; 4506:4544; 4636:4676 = -1.6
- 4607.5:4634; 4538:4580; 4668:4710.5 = -1.5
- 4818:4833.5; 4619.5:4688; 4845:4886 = 0.4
